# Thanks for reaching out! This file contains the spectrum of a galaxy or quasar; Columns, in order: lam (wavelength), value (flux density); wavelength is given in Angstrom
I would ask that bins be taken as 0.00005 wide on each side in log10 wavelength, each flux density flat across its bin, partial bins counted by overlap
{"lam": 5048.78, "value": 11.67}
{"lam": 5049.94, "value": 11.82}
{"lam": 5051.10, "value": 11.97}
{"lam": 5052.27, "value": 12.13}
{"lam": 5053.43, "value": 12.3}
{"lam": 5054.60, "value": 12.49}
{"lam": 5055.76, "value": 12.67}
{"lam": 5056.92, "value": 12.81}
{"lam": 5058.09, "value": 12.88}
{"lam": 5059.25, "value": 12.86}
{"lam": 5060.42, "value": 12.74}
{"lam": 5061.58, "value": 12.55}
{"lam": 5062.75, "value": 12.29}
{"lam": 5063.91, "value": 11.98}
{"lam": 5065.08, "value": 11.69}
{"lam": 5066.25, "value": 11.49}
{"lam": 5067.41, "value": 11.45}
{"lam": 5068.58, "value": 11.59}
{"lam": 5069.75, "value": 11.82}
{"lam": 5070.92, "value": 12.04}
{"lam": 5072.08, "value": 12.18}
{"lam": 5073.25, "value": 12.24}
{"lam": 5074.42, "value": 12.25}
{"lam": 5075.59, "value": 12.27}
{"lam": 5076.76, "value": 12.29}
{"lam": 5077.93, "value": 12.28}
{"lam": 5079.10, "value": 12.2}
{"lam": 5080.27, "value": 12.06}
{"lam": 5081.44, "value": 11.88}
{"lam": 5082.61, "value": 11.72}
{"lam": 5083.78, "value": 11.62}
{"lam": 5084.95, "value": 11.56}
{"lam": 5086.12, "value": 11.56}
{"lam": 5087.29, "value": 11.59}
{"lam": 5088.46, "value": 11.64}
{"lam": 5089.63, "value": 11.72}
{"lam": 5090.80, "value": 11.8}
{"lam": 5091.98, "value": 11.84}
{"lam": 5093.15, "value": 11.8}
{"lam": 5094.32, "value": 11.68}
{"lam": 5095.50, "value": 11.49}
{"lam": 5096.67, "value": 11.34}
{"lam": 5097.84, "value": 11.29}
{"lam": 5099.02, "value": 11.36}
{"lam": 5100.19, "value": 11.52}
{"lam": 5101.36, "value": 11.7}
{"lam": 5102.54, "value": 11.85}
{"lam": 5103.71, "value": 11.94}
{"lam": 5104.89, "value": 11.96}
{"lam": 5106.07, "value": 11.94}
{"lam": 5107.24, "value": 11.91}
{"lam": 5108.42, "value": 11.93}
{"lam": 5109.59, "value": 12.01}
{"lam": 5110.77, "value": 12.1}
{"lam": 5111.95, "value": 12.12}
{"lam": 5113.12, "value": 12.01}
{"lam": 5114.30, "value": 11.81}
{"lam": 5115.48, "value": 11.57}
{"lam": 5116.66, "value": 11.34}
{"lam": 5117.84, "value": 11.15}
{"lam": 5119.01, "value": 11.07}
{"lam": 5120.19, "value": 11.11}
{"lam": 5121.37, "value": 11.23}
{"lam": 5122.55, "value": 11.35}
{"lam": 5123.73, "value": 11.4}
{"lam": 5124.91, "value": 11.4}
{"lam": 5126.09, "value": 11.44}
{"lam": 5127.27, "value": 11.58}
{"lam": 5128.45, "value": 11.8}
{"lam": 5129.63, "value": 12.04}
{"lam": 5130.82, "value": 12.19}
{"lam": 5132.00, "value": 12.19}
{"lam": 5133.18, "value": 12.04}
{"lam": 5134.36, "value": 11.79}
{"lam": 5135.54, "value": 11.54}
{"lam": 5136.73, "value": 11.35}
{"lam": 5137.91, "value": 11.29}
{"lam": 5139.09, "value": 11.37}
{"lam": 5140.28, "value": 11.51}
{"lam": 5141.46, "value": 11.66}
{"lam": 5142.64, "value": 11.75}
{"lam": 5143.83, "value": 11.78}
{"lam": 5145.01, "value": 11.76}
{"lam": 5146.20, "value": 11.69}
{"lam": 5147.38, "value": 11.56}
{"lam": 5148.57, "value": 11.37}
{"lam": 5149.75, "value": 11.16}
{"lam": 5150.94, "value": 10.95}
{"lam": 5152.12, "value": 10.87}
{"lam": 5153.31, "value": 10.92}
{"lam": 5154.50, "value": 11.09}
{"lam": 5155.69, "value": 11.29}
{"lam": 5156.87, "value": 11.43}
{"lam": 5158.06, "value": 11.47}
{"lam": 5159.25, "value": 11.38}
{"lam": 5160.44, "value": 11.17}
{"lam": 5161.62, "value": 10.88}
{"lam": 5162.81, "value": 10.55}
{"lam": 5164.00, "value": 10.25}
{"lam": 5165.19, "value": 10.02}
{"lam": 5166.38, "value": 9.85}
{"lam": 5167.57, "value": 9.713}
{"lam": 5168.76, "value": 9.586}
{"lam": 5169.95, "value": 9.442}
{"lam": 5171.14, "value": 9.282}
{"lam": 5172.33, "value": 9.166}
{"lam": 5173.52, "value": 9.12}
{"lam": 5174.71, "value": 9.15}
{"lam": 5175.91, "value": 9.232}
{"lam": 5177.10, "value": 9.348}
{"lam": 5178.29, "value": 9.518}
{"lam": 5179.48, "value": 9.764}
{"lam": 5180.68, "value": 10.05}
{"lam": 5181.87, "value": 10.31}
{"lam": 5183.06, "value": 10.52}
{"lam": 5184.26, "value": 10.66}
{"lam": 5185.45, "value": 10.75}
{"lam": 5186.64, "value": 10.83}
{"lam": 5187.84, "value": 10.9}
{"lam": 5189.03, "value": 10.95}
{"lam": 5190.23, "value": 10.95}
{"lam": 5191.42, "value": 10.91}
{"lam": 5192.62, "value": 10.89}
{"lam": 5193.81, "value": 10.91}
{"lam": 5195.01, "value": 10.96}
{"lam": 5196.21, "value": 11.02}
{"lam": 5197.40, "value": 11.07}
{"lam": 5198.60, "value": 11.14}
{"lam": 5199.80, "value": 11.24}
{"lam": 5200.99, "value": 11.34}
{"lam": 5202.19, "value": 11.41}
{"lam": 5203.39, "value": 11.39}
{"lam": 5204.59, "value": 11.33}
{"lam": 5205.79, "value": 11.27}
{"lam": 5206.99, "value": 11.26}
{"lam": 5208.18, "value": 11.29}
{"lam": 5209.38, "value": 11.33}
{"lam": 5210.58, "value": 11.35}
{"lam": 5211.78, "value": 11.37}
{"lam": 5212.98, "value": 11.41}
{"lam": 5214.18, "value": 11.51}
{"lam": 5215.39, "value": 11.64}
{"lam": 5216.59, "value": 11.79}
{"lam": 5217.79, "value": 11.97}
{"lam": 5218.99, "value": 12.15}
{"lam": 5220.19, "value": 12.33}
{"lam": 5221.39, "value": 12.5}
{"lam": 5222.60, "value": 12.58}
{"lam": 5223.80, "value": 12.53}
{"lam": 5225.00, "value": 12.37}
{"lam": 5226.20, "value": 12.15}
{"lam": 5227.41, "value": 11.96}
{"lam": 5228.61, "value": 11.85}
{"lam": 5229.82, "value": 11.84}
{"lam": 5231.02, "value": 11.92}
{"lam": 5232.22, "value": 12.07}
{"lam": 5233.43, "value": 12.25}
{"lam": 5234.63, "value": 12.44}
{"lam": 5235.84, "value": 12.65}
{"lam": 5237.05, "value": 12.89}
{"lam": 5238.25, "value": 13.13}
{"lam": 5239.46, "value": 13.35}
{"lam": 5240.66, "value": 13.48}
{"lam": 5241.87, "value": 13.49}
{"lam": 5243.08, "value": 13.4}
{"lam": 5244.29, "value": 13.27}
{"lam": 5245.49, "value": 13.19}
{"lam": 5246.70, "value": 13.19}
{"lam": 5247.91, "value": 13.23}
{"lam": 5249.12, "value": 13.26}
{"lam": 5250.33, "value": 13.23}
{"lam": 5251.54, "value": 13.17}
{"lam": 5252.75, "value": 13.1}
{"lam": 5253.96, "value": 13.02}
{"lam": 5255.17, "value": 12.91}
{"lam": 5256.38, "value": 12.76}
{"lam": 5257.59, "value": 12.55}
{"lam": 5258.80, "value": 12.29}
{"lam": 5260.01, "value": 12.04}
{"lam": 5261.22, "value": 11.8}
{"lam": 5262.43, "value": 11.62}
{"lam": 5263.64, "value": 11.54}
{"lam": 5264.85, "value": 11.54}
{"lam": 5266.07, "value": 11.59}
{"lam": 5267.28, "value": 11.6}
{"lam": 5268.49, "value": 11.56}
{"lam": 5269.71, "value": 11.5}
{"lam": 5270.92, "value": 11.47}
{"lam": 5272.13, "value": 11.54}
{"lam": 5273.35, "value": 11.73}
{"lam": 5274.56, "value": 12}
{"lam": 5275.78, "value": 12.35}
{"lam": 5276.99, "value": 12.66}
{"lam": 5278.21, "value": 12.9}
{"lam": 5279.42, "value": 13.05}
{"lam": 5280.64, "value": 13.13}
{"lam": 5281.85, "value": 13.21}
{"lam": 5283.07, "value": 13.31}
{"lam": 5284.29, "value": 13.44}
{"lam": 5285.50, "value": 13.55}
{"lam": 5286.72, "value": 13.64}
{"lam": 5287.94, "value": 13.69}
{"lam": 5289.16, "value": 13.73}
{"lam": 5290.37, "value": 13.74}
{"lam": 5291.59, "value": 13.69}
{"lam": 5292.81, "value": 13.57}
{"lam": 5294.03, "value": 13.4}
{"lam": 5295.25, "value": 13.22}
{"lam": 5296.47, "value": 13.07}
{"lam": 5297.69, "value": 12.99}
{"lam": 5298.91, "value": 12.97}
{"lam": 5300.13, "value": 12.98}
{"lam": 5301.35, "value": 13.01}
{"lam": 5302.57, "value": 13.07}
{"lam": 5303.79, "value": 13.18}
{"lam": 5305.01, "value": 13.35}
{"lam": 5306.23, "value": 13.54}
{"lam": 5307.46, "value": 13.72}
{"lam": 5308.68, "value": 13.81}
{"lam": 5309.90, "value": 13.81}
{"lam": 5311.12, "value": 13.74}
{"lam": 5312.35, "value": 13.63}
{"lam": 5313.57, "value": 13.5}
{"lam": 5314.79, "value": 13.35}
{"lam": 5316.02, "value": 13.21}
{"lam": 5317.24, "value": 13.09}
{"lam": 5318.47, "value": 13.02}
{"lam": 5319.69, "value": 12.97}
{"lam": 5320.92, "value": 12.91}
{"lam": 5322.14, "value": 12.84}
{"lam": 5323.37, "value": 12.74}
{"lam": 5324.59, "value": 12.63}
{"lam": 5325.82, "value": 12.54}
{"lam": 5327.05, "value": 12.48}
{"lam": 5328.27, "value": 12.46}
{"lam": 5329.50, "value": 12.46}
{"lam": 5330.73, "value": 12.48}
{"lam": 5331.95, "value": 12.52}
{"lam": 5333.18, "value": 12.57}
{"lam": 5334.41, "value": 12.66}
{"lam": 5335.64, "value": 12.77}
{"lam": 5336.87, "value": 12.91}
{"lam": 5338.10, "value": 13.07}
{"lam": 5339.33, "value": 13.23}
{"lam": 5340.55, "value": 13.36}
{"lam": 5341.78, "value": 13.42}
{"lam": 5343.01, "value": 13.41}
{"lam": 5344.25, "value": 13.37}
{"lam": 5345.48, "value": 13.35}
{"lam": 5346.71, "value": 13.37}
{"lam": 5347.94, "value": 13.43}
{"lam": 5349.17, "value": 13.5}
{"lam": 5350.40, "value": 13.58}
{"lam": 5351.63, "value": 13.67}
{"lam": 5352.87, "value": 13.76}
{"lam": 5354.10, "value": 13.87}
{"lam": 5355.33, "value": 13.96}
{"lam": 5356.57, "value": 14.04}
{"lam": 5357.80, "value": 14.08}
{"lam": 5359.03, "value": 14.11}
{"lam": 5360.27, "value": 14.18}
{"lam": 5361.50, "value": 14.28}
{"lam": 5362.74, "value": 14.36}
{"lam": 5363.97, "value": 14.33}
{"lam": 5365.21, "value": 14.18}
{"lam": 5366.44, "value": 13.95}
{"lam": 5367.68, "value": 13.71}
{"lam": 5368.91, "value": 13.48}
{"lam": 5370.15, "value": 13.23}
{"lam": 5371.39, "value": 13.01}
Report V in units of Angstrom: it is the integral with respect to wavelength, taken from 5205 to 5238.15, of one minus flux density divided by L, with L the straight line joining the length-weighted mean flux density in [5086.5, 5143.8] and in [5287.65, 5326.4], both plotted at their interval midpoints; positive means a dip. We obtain 1.6 Angstrom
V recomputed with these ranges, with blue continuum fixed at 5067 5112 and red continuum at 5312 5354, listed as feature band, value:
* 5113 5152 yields 1.7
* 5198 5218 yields 1.7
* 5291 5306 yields -0.4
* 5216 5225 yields 0.2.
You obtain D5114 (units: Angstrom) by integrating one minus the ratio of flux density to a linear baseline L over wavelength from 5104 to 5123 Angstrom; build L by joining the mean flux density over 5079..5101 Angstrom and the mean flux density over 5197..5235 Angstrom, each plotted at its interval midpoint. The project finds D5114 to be 0.0 Angstrom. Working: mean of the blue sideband 11.7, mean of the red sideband 11.8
